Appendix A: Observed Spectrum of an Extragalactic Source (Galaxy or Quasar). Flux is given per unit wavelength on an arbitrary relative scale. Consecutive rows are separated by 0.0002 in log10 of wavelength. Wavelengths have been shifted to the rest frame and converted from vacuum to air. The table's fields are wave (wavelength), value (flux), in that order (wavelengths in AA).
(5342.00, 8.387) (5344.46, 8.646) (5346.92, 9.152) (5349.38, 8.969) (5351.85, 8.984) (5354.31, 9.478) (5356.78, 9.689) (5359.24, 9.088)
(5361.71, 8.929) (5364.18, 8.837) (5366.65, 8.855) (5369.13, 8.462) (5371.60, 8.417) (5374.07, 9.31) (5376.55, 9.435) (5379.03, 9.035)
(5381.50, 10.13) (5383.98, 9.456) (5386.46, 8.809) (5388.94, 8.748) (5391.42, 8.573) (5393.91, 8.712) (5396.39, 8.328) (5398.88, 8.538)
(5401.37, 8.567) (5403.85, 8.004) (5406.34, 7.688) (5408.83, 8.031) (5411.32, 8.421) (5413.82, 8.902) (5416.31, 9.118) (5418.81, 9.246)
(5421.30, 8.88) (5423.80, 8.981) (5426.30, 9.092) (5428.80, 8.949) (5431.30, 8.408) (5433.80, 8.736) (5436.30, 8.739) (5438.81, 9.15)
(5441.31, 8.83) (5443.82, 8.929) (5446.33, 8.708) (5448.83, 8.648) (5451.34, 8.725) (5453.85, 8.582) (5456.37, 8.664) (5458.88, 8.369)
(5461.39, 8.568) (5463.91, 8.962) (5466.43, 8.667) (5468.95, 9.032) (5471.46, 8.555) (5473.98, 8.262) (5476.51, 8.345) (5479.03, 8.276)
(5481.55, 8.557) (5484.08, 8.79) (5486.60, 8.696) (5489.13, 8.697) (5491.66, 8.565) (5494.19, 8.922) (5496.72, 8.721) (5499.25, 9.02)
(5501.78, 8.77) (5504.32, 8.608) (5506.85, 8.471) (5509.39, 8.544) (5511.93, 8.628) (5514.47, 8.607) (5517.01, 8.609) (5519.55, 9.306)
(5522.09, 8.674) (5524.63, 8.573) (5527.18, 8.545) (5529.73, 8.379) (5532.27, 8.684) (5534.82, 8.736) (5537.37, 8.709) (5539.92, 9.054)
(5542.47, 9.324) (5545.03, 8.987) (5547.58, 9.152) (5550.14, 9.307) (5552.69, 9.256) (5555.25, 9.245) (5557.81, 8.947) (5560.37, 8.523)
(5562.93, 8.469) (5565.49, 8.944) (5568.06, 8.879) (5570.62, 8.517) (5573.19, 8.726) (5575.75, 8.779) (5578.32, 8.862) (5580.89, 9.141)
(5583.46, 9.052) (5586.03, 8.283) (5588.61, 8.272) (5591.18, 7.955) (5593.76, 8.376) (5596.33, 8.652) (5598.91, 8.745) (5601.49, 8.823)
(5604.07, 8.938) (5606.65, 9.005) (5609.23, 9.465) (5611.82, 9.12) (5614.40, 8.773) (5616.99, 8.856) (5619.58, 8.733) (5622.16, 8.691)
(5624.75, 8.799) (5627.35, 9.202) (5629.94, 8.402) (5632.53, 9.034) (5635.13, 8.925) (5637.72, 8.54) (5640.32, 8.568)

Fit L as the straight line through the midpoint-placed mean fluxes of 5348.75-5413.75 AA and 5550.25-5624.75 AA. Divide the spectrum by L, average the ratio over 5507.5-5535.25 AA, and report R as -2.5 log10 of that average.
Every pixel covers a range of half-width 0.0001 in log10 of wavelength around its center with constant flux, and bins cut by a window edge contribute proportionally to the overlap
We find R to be 0.02 mag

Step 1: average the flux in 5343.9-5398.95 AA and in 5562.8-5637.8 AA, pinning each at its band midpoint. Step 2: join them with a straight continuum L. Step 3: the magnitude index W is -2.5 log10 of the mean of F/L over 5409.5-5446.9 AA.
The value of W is 0.01 mag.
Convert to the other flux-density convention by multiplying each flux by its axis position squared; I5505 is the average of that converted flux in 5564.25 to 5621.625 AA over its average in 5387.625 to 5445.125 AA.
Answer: 1.08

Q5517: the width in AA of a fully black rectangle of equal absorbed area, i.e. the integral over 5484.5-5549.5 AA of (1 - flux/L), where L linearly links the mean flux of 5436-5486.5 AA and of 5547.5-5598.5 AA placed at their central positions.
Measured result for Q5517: -0.40 AA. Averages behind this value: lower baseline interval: 8.67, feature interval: 8.77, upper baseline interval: 8.76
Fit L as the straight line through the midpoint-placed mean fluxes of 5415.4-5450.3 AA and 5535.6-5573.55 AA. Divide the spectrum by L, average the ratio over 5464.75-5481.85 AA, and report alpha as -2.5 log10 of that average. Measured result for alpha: 0.05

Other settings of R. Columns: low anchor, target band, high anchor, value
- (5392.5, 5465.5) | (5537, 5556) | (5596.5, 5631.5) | -0.04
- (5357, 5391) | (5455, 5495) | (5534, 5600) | 0.04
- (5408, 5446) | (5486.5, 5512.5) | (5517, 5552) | 0.02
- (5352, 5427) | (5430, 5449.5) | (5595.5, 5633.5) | 0.01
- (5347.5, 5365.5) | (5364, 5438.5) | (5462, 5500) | 0.02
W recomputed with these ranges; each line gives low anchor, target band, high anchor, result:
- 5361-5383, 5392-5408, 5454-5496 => 0.079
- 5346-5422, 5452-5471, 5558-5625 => 0.016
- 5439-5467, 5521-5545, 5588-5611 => -0.005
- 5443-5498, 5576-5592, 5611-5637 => 0.021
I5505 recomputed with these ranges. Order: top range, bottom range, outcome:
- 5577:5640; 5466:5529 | 1.06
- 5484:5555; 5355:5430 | 1.04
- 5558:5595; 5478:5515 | 1.03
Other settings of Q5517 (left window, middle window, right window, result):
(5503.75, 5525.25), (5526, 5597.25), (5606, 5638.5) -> -0.1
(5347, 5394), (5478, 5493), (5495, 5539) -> 0.3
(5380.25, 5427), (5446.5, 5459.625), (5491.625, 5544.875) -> 0.2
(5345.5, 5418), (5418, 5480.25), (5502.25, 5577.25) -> 0.7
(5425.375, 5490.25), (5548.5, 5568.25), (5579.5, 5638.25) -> -0.5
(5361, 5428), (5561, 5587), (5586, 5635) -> 0.0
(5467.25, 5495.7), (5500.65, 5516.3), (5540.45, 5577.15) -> 0.2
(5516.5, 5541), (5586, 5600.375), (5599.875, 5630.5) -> 0.8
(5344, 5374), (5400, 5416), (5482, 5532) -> 1.0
